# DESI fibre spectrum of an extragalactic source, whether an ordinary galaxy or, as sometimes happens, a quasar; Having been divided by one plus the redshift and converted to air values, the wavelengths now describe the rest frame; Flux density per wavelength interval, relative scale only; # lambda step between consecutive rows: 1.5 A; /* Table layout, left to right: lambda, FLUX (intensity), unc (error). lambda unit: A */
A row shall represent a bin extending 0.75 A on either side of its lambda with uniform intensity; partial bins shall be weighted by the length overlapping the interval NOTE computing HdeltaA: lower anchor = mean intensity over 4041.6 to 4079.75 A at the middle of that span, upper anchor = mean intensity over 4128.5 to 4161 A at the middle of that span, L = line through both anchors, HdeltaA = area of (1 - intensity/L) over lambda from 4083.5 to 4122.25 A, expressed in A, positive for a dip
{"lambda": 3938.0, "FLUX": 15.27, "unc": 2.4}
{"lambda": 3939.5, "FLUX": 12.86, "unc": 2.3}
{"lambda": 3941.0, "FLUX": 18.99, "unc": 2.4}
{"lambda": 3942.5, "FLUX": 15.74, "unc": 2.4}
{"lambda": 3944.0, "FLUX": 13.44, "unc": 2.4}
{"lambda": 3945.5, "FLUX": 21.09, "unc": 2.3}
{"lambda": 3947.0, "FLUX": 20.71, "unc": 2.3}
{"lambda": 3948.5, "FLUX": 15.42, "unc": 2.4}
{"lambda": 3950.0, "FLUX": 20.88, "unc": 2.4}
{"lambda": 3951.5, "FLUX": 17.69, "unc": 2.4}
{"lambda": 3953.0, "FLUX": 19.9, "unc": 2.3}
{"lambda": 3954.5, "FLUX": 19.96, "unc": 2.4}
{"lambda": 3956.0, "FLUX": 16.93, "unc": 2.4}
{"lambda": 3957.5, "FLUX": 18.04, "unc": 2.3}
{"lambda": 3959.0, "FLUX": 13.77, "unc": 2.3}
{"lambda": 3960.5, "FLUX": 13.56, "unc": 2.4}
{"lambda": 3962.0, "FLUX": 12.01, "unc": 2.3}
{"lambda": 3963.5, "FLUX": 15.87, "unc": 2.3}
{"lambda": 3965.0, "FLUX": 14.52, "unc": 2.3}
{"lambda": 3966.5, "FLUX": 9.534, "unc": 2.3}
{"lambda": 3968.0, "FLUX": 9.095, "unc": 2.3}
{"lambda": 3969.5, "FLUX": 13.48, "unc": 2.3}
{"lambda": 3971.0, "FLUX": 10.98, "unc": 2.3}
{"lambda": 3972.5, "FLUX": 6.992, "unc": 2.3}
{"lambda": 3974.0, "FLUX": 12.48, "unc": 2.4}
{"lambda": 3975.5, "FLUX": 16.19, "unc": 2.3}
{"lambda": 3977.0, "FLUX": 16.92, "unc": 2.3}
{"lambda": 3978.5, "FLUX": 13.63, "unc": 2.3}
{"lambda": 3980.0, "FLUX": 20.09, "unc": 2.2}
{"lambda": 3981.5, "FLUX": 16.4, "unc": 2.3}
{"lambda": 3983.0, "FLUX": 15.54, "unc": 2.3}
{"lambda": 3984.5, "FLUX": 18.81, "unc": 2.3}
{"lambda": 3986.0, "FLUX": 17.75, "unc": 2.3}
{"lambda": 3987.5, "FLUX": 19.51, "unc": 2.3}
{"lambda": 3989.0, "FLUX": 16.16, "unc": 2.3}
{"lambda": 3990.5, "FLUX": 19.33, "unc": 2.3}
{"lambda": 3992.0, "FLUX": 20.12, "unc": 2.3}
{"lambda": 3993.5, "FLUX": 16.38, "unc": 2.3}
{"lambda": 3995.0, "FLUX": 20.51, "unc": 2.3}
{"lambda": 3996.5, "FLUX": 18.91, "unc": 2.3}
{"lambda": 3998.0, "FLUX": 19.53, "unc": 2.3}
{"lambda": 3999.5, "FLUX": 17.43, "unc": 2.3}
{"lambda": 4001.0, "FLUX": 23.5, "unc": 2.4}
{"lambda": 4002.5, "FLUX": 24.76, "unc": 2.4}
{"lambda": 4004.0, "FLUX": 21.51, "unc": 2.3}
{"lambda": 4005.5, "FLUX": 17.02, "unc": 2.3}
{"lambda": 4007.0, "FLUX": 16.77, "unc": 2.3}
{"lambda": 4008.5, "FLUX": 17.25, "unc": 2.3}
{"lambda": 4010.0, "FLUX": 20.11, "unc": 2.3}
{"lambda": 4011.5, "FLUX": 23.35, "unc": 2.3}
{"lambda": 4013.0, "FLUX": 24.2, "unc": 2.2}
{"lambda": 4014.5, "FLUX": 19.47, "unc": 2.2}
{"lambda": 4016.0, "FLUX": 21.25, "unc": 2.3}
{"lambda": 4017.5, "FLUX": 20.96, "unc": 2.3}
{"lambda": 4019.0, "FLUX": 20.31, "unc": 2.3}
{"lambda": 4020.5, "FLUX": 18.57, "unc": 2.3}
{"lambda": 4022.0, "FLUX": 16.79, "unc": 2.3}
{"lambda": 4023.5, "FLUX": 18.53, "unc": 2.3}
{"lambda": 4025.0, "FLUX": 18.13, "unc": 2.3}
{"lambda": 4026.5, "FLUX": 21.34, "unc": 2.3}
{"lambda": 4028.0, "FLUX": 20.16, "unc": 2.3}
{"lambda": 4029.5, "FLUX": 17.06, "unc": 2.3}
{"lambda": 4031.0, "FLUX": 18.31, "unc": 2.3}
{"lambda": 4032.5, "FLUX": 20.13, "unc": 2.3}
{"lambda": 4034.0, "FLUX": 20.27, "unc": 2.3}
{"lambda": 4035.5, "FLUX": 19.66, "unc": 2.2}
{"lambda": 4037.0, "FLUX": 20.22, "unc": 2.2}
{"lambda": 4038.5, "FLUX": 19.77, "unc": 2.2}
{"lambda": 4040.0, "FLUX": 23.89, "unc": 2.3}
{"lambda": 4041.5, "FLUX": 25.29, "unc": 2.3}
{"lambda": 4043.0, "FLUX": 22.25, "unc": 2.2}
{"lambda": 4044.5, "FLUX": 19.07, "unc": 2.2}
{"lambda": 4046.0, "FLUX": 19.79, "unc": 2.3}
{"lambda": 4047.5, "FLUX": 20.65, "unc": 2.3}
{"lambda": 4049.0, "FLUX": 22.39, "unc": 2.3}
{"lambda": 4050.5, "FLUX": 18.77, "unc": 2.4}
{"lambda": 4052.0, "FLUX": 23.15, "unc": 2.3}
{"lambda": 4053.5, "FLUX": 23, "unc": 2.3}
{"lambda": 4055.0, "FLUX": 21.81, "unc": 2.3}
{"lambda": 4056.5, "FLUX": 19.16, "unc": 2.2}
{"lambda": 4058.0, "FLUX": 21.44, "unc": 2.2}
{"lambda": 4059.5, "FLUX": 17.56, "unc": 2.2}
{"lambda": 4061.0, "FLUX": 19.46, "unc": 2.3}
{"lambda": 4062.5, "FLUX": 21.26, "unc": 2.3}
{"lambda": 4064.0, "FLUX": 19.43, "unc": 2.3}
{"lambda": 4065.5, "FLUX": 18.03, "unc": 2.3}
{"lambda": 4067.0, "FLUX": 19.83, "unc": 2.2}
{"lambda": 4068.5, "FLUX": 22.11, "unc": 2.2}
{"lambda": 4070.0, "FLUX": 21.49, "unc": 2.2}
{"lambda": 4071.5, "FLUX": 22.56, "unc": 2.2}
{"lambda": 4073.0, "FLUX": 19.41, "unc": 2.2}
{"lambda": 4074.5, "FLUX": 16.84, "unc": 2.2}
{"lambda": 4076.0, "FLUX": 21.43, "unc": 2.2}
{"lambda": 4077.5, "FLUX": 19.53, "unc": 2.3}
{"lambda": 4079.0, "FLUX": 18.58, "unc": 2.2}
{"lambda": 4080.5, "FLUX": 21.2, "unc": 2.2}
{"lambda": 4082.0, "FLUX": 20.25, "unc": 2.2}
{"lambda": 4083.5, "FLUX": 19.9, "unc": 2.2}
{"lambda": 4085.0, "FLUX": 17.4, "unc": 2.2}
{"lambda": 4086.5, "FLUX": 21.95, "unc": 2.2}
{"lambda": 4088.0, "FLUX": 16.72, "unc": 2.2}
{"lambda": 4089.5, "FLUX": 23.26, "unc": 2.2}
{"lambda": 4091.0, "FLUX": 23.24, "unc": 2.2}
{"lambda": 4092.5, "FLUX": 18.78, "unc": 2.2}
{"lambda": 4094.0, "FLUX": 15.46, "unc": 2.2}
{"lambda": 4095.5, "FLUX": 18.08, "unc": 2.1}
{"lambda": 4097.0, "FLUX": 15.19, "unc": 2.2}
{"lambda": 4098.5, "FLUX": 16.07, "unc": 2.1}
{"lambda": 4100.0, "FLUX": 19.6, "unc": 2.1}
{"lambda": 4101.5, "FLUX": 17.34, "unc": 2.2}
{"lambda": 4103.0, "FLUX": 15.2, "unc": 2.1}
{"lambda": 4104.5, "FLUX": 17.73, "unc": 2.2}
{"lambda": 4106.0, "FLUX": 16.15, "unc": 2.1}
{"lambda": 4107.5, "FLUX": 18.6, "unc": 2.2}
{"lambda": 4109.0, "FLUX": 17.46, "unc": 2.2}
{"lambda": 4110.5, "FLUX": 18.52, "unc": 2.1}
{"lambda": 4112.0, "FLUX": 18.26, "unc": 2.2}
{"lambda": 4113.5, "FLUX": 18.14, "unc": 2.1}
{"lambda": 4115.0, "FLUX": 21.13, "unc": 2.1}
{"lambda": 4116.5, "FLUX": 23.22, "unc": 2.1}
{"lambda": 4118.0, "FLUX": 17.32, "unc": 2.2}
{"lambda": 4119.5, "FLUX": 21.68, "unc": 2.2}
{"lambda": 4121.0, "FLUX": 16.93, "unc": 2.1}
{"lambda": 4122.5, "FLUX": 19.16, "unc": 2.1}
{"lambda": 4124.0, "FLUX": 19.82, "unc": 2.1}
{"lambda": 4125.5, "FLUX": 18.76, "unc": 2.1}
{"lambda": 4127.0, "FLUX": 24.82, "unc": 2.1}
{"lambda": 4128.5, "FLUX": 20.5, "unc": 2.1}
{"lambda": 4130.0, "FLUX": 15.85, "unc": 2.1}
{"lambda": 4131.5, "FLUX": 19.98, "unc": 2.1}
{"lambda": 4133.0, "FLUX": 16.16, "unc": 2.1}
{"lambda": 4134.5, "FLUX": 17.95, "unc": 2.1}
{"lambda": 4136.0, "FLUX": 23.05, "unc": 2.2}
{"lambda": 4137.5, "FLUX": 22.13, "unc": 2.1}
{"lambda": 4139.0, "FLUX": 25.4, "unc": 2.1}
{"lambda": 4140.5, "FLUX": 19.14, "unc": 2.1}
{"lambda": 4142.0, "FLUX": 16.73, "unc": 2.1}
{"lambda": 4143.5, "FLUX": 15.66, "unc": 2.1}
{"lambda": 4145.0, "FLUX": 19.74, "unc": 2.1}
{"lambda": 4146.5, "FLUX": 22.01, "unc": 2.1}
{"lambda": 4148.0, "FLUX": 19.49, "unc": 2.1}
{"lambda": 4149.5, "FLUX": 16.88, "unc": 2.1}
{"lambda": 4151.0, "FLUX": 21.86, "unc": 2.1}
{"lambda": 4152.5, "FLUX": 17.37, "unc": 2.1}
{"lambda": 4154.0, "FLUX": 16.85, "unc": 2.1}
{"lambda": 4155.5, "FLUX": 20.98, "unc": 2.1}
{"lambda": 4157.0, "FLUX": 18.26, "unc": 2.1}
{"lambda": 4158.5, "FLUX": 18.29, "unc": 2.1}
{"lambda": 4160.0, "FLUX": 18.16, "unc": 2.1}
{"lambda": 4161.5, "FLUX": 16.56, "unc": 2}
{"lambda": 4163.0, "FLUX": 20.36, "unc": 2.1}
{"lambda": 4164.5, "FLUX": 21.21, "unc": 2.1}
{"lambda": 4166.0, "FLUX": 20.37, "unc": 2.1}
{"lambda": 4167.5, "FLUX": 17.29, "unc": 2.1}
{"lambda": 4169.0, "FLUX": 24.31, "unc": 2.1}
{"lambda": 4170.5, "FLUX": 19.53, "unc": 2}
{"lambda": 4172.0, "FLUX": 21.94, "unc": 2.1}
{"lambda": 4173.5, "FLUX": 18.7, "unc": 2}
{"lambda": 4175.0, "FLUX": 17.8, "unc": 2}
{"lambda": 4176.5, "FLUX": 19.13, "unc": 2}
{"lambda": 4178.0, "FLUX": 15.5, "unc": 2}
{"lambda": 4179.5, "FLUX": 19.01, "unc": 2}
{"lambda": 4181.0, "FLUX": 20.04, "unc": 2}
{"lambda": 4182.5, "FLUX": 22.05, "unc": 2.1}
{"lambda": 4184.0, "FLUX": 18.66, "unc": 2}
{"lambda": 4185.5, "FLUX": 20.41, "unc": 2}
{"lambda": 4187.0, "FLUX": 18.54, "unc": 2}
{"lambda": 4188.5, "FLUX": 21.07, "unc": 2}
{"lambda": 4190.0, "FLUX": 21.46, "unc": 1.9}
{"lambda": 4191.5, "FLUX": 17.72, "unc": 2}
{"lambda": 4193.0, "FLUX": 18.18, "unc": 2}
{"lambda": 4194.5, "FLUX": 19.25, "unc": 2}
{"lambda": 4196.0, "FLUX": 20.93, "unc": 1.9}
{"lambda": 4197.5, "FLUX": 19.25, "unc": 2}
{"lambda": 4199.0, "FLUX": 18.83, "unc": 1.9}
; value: 2.4 A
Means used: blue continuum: 20.4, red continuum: 19.2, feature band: 18.6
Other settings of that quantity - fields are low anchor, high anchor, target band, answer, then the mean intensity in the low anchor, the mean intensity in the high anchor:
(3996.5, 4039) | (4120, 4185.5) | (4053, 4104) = 0.5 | 19.9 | 19.4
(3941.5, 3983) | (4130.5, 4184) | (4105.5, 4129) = -1.1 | 15.4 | 19.4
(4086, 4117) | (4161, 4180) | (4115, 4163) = -1.1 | 18.5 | 19.4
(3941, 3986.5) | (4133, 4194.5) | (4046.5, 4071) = -4.5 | 15.6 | 19.5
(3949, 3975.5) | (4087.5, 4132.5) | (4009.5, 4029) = -4.9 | 14.5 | 18.8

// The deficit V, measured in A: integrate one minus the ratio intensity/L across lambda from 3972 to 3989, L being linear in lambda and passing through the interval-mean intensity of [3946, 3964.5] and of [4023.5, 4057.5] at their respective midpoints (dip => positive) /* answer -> 2.0 A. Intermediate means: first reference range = 17.1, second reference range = 20.6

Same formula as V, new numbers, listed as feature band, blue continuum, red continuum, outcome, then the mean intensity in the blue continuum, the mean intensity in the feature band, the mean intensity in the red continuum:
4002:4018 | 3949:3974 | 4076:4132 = -4.48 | 14.5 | 20.5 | 19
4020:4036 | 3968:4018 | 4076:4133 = -0.63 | 18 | 19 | 19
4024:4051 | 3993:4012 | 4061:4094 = -0.68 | 19.8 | 20.4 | 20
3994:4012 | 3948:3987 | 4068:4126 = -4.02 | 15.3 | 20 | 19.1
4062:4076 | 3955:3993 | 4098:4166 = -2.13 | 15.1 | 20.2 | 19.1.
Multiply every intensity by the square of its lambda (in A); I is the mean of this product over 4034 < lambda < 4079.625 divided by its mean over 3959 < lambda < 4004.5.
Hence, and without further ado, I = 1.31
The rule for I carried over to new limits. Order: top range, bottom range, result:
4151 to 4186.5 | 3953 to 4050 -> 1.15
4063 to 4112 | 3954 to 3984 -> 1.41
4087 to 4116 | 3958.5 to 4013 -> 1.15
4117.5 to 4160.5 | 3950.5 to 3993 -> 1.35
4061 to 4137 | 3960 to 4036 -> 1.14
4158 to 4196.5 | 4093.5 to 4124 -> 1.11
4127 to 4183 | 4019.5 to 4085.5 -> 1.01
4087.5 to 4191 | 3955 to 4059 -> 1.11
